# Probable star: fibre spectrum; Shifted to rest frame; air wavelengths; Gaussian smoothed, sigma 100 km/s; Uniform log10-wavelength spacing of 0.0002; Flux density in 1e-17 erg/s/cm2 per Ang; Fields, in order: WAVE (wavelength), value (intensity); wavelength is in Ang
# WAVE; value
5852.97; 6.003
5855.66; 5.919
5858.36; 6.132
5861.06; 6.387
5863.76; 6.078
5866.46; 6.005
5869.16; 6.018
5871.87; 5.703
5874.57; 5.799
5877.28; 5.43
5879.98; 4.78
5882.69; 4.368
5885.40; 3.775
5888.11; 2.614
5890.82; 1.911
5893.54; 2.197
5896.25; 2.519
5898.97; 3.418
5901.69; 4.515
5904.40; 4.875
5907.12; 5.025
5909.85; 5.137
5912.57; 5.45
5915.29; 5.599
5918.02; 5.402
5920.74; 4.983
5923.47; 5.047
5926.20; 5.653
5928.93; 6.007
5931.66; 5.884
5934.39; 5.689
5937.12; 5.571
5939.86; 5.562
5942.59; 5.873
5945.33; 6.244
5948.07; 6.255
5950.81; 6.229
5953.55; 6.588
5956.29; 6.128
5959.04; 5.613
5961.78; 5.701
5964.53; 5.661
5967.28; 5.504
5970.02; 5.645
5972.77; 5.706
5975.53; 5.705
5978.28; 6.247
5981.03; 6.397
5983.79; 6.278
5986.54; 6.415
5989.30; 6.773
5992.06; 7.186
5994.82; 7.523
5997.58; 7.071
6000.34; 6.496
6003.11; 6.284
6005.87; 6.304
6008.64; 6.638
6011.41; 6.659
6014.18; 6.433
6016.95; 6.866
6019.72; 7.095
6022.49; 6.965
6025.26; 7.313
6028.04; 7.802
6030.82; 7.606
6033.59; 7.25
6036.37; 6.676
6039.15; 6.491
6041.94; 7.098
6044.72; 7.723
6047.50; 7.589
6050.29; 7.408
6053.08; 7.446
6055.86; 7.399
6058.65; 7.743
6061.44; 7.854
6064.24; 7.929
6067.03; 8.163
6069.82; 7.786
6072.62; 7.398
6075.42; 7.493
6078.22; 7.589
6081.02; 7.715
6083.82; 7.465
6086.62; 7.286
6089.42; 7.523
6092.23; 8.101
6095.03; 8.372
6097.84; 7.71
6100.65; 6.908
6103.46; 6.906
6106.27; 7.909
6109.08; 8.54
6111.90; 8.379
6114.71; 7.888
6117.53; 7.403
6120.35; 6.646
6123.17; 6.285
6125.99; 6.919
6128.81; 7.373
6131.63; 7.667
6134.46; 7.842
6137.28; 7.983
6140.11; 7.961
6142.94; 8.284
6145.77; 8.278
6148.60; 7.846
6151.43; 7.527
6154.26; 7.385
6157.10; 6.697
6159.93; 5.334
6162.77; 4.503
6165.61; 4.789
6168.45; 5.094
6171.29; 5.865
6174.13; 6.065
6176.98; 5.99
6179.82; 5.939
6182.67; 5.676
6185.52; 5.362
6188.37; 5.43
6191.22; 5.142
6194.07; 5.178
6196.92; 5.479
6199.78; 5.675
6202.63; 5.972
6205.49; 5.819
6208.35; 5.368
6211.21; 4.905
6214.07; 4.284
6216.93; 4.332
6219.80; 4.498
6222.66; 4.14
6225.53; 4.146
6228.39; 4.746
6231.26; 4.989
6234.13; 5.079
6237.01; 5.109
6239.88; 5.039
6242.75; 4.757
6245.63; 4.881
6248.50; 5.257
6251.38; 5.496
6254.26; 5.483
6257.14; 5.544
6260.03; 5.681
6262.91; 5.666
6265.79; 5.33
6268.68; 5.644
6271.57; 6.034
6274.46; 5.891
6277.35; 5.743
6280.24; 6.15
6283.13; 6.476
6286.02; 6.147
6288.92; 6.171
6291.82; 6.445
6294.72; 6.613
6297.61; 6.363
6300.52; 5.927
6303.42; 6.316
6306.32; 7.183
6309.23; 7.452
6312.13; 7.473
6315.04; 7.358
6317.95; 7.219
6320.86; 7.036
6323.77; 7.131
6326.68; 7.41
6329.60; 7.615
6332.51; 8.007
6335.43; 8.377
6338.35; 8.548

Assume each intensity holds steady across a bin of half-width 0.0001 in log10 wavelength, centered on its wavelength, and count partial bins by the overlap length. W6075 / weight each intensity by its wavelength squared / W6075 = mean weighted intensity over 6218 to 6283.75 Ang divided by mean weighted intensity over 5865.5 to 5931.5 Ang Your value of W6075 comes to 1.26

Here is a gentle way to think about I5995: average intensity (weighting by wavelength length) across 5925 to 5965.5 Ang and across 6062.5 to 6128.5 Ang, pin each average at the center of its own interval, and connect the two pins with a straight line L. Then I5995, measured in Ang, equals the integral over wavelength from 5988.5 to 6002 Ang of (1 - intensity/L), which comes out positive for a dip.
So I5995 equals -1.13 Ang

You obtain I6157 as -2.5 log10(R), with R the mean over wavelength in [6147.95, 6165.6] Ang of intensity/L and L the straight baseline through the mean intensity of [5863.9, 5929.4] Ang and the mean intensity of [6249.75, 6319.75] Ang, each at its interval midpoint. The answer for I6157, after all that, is -0.11 mag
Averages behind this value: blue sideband 4.68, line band 6.35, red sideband 6.24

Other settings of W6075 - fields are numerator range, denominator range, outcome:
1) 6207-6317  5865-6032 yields 1.09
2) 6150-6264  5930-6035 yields 0.90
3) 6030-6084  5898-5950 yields 1.45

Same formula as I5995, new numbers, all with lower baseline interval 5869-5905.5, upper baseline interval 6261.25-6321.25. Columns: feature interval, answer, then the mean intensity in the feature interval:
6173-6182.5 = -0.3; 5.95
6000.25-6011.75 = -4.1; 6.45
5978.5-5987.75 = -3.5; 6.35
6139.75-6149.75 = -4.6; 8.11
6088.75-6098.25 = -4.9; 7.98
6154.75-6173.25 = 0.5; 5.5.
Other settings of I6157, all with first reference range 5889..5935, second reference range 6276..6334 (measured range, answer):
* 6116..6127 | -0.18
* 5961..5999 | -0.25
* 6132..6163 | -0.23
